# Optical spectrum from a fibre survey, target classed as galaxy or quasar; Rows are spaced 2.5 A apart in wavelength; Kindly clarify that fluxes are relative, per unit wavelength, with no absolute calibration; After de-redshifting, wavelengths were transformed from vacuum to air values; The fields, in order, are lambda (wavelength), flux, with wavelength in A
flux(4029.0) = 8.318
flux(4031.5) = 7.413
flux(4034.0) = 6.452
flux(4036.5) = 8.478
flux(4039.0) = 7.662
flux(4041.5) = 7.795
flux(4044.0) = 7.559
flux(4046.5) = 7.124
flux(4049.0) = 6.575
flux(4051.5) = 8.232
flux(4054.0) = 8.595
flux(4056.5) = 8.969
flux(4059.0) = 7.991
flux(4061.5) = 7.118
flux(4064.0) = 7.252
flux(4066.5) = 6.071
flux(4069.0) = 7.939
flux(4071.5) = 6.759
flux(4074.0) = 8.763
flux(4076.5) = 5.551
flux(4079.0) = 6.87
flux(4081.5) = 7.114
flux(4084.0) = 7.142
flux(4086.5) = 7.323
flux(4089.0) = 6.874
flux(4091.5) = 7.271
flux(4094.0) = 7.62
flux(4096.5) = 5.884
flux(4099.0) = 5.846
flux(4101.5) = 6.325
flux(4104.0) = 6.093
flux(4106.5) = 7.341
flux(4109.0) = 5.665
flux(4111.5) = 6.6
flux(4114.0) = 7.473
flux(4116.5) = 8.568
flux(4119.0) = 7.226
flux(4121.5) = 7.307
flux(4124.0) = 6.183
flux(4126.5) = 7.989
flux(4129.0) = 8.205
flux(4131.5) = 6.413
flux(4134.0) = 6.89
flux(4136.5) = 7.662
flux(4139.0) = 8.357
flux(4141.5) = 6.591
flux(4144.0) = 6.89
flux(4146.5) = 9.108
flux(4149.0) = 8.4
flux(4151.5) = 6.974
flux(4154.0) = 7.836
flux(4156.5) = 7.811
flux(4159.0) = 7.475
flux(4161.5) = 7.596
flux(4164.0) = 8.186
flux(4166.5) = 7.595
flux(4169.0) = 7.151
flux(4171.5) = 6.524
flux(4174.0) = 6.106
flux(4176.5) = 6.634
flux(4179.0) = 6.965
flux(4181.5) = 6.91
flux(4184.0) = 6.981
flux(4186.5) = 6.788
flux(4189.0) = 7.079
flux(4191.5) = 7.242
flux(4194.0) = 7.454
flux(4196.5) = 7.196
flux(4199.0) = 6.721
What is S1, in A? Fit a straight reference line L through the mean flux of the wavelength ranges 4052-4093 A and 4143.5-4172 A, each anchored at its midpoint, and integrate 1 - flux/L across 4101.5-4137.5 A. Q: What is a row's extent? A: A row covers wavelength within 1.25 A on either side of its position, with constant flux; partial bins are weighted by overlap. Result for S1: 2.2 A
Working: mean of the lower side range 7.37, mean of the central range 7.08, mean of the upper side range 7.68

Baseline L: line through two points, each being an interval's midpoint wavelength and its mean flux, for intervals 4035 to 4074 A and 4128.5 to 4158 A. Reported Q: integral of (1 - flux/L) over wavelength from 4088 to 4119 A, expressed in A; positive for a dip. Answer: 3.23 A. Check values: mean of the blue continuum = 7.64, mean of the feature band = 6.81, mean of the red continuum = 7.58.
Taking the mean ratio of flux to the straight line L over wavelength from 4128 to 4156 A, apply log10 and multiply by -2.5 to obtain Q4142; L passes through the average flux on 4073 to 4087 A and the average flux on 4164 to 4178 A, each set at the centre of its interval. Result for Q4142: -0.09 mag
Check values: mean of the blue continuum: 7.09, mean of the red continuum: 6.93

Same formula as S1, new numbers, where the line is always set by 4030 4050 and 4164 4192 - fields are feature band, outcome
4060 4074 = 0.2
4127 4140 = -0.8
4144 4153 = -1.2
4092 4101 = 0.9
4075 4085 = 0.8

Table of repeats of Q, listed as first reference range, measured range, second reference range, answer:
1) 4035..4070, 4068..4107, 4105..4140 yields 2.91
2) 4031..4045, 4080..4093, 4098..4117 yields -0.38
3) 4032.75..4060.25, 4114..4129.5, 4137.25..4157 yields 0.41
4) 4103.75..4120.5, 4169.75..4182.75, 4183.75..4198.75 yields 0.82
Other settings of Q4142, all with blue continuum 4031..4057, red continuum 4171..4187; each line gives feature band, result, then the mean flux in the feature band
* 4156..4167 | -0.13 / 7.74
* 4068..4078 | 0.04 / 7.23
